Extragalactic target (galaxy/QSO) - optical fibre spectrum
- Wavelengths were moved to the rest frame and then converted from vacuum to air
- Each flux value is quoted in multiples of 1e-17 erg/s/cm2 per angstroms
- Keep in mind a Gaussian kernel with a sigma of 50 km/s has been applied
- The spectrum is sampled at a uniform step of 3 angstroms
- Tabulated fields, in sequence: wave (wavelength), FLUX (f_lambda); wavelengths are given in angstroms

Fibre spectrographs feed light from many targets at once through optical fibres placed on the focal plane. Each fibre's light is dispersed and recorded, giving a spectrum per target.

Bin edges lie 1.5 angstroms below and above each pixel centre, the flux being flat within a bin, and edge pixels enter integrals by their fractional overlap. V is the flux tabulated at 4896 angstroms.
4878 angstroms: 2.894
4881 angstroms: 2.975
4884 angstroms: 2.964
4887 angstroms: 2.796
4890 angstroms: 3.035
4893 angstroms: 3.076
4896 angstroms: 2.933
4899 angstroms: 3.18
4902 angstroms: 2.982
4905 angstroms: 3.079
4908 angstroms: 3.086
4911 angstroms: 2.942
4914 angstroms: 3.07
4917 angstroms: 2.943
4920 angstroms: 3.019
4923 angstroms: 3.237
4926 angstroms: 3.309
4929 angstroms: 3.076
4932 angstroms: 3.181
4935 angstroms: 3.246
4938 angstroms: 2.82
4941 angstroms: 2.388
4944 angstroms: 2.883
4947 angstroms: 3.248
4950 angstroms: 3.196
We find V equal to 2.933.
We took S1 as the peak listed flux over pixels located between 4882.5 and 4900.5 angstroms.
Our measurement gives 3.18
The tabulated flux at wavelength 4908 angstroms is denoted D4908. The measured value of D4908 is 3.086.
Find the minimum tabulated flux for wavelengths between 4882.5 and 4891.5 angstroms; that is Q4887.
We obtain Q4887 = 2.796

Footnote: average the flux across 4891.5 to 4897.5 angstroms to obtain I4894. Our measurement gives 3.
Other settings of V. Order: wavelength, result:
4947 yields 3.248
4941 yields 2.388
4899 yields 3.18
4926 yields 3.309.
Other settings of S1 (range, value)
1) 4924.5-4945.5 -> 3.309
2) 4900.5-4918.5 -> 3.086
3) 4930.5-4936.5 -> 3.246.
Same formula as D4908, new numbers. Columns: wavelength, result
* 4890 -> 3.035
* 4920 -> 3.019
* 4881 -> 2.975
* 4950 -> 3.196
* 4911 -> 2.942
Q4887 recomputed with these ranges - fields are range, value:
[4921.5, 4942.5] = 2.388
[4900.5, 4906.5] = 2.982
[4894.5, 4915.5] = 2.933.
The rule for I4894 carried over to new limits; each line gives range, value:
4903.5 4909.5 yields 3.08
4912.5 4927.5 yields 3.12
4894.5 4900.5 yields 3.06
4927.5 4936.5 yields 3.17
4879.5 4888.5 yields 2.91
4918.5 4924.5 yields 3.13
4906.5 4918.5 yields 3.01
